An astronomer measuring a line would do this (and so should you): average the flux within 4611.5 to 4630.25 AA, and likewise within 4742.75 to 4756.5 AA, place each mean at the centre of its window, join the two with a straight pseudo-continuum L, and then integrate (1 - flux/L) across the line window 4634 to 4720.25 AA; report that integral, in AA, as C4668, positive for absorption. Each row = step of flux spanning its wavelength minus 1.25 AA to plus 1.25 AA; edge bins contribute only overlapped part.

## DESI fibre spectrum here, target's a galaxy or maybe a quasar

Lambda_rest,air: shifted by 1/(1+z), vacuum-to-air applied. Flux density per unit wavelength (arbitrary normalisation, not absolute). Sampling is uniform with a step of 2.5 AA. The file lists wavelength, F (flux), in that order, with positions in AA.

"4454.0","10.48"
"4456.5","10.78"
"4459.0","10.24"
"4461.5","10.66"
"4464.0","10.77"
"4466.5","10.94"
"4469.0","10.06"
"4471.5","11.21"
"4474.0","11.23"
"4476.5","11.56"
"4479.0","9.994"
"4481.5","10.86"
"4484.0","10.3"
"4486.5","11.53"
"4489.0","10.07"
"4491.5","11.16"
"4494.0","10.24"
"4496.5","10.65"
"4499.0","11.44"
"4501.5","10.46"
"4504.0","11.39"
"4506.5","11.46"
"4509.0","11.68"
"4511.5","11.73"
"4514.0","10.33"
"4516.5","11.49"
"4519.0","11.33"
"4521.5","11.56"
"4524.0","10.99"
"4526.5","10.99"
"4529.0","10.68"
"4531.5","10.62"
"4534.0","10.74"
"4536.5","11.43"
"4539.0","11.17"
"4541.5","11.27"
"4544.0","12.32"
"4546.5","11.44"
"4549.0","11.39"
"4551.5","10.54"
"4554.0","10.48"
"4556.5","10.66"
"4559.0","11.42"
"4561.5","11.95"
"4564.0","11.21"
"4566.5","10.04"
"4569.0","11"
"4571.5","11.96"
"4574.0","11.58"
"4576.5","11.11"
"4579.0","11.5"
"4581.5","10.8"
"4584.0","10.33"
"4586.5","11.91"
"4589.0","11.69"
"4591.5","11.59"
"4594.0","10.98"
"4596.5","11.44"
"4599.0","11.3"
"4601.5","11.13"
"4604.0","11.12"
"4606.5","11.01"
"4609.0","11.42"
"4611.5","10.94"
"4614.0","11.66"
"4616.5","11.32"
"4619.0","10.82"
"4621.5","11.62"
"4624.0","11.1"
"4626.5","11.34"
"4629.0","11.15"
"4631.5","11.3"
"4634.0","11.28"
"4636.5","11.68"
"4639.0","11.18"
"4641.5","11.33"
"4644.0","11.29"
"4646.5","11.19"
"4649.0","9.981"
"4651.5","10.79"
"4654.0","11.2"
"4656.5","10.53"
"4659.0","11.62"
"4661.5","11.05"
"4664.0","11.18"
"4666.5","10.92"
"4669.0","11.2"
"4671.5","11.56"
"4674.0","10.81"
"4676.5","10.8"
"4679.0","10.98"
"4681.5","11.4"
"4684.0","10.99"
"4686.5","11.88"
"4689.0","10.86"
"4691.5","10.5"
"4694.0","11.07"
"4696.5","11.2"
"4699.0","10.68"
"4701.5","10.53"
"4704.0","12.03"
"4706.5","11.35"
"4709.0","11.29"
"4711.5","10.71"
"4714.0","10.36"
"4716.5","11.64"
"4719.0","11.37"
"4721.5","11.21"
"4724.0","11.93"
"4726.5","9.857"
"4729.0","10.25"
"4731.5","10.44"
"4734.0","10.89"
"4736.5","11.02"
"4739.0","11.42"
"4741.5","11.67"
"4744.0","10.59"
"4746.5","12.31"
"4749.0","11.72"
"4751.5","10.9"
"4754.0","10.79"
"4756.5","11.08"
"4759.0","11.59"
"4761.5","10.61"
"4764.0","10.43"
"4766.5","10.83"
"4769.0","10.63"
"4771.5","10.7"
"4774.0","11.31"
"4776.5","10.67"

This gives 1.2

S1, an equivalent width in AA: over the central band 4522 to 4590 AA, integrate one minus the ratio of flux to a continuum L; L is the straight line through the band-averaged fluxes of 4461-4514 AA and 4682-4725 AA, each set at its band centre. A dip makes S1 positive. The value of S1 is -1.05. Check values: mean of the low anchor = 10.9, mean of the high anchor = 11.2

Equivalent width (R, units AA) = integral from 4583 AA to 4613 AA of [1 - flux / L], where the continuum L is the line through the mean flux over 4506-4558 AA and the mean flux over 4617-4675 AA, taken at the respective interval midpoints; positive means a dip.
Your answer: -0.3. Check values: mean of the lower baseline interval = 11.2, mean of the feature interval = 11.2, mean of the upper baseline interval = 11.1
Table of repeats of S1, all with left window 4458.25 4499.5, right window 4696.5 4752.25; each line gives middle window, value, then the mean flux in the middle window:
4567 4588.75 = -0.71 AA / 11.3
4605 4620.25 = -0.35 AA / 11.2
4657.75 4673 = -0.32 AA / 11.2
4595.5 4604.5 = -0.27 AA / 11.3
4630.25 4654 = -0.29 AA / 11.1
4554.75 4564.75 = -0.37 AA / 11.3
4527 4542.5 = -0.21 AA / 11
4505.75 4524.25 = -0.91 AA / 11.3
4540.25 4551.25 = -0.67 AA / 11.5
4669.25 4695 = -0.11 AA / 11.1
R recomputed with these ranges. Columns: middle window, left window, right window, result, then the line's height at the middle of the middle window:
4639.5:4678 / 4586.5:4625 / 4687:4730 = 0.4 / 11.1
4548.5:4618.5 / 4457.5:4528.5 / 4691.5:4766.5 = -1.3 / 11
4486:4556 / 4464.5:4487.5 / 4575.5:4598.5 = -0.4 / 11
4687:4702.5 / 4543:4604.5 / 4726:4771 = 0.3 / 11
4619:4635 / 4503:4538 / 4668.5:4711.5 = -0.2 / 11.1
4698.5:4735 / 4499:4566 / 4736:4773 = 0.4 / 11.1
